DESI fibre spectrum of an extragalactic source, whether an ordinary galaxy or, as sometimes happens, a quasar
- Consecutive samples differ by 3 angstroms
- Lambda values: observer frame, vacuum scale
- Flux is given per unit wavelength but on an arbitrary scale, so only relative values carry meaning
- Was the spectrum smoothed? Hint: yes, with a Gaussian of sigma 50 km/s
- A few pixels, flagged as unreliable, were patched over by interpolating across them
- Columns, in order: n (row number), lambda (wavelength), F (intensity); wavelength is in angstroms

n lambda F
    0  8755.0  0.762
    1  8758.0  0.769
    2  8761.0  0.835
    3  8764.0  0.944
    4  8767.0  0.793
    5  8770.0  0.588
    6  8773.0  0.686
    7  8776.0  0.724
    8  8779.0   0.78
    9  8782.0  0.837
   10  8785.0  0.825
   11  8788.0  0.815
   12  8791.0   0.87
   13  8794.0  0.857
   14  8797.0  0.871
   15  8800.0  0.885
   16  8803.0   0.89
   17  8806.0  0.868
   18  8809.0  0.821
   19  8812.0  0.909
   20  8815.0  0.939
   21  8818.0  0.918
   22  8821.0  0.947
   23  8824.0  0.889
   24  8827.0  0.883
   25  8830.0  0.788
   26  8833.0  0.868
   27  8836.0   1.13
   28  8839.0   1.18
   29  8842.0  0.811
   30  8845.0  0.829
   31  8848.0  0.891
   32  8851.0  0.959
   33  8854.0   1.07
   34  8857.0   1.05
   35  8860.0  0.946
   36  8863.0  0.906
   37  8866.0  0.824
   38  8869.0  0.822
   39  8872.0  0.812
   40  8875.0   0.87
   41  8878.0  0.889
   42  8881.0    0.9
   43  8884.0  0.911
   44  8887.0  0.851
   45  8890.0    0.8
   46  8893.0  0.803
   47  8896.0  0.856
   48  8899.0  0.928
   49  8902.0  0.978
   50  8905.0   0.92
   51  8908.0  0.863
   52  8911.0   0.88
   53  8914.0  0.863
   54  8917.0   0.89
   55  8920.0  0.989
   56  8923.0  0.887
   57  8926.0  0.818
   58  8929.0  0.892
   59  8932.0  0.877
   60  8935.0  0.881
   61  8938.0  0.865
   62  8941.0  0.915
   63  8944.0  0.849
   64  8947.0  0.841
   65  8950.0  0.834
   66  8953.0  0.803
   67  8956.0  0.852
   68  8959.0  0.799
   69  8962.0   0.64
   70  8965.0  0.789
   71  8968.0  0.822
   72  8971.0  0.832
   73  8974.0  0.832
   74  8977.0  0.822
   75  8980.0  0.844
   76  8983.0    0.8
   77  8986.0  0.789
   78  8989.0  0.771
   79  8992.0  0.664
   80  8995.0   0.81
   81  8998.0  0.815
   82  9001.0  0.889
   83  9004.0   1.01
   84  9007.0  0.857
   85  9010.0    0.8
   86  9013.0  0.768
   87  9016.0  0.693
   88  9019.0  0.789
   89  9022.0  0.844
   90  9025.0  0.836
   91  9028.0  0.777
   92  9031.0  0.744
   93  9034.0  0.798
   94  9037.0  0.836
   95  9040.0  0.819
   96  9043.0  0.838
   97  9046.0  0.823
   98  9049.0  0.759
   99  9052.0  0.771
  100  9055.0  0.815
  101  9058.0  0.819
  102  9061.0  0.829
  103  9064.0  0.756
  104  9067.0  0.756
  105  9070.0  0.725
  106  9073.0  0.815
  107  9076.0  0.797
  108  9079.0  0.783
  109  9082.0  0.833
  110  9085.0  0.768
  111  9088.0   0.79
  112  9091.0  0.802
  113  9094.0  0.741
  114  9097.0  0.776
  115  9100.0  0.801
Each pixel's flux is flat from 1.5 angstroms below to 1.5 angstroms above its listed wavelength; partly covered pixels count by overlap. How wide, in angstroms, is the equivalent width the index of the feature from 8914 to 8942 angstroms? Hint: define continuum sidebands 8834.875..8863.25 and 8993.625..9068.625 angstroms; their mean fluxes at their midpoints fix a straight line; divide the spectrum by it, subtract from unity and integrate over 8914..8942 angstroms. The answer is 0.5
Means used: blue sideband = 0.978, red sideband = 0.81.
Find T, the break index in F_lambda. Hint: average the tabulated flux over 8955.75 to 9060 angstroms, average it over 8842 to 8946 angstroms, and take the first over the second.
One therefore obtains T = 0.9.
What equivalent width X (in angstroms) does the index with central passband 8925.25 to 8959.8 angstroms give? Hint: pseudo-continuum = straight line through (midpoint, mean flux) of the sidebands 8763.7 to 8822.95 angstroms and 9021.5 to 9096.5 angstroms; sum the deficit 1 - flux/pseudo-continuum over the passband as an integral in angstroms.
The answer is -1.8 angstroms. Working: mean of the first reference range 0.837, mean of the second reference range 0.794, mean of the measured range 0.854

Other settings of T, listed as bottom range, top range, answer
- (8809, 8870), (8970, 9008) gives 0.89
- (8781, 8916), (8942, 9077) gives 0.90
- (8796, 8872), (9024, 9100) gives 0.87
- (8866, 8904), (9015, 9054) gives 0.92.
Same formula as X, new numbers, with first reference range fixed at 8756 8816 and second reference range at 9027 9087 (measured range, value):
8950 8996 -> 0.6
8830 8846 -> -2.6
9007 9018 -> 0.4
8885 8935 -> -4.4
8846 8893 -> -4.7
